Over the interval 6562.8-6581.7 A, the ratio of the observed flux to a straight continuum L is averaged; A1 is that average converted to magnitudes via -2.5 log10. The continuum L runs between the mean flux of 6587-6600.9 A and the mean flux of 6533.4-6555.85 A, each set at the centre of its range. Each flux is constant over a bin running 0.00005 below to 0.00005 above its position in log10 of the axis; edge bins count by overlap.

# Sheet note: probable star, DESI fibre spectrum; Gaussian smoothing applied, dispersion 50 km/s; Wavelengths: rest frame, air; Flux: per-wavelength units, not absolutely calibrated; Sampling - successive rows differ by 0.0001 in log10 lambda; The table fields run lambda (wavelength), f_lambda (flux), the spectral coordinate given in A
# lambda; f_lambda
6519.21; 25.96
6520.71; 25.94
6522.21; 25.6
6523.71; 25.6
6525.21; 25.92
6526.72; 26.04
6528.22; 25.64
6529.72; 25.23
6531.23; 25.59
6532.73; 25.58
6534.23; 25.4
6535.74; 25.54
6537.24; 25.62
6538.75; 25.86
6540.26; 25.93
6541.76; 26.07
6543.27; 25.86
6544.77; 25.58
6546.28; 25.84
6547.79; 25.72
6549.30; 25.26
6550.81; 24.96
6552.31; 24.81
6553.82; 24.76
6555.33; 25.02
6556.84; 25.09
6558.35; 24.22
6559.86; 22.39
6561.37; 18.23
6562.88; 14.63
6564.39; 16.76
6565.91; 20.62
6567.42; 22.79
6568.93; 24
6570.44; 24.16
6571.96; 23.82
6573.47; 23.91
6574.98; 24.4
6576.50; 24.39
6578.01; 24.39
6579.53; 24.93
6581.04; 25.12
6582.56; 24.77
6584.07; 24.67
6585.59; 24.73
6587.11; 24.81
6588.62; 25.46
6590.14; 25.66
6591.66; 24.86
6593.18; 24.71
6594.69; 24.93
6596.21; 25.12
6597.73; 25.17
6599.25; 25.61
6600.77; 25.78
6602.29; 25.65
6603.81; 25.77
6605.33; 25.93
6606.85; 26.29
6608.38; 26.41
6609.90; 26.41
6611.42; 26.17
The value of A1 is 0.11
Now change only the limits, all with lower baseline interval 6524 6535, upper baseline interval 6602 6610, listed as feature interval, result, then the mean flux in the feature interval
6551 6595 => 0.102 mag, 23.6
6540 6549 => -0.004 mag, 25.8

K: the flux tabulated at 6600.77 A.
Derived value 25.78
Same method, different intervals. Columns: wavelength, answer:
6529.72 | 25.23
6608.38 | 26.41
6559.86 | 22.39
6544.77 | 25.58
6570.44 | 24.16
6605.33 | 25.93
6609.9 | 26.41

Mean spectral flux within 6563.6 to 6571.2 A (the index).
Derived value 21.6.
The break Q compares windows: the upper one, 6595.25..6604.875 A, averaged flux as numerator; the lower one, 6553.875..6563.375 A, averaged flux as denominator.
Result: 1.16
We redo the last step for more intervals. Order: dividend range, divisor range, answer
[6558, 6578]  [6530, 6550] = 0.85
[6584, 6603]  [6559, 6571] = 1.23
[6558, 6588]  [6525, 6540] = 0.89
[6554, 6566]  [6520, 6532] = 0.82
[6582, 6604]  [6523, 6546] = 0.98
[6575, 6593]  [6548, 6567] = 1.11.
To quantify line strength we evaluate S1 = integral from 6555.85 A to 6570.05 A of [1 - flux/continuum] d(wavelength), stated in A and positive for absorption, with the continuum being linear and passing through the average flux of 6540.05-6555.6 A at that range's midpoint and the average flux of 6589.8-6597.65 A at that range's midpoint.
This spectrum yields 2.4 A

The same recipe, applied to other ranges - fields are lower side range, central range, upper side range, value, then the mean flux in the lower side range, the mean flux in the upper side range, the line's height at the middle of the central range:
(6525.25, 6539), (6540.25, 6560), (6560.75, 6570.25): -2.37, 25.6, 19.8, 22.5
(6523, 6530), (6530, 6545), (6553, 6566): -0.90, 25.7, 21.3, 24.3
